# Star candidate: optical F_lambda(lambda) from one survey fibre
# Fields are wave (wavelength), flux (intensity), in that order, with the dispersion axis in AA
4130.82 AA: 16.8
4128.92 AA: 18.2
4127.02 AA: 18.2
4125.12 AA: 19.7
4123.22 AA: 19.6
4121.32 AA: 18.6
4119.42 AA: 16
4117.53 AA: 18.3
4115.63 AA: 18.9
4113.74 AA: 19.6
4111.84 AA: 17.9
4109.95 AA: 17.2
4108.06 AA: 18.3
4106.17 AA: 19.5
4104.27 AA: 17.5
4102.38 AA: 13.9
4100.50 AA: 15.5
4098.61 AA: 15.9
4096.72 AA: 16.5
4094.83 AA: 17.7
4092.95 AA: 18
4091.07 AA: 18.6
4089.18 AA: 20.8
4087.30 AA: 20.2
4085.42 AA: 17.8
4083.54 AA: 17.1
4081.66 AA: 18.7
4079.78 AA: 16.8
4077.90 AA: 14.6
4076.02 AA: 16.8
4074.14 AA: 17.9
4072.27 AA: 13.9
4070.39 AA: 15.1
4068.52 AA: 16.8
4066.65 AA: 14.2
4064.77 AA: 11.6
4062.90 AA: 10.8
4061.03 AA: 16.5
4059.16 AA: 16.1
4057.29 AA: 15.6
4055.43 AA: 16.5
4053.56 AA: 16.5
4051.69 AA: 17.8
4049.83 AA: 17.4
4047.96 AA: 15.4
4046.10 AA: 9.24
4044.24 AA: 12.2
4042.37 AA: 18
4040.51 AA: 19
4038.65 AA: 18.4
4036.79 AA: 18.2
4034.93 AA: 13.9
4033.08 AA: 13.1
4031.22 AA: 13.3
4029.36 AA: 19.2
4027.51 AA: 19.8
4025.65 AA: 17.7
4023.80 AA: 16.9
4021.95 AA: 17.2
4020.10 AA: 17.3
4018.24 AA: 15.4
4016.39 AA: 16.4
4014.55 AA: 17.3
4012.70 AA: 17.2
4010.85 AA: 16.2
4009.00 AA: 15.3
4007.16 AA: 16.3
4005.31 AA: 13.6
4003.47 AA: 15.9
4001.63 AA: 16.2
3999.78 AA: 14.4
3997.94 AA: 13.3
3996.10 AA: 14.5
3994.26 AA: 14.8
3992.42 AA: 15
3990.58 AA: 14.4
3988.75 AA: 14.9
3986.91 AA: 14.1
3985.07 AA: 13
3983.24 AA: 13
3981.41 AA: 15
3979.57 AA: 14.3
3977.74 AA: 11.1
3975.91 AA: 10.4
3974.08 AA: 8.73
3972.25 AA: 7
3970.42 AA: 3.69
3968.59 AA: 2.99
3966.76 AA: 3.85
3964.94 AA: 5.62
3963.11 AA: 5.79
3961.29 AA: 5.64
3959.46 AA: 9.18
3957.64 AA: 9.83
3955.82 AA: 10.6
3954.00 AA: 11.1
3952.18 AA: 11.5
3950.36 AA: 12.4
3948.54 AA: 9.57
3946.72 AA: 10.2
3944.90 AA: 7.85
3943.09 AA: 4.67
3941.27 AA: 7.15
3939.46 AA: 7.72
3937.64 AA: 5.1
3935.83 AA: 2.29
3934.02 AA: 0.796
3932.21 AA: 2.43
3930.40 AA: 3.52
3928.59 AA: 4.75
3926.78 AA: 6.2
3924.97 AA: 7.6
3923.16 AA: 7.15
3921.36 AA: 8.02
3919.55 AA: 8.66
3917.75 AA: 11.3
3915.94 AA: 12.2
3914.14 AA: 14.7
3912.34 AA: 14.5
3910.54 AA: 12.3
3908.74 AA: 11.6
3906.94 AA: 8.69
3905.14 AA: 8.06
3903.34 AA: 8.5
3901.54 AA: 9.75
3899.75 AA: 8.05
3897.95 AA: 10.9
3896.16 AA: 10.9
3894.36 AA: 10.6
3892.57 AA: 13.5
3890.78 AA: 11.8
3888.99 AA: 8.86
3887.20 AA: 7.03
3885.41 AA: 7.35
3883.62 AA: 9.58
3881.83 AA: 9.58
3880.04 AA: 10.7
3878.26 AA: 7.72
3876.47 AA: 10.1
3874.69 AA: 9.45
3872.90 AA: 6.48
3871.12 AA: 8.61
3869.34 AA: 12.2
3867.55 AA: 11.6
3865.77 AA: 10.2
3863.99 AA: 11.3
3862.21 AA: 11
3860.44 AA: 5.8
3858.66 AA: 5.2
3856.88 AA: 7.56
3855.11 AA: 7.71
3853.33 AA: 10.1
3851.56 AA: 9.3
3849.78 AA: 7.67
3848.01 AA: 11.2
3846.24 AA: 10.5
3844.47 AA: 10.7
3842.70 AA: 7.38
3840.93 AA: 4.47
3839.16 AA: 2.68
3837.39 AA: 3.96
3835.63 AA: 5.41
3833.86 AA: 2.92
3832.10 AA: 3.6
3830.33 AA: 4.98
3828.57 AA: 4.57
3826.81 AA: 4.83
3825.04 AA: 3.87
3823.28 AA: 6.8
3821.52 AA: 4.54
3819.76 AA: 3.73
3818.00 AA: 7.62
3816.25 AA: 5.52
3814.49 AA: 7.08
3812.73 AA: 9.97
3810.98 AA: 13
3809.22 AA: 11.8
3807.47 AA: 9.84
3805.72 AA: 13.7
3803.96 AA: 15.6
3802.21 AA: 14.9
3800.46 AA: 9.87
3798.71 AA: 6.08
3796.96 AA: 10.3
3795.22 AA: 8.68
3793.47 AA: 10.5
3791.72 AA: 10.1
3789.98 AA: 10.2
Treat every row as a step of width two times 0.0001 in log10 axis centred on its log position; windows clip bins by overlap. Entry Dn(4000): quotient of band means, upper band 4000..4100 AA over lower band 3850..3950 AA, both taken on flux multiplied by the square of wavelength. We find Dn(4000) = 2.02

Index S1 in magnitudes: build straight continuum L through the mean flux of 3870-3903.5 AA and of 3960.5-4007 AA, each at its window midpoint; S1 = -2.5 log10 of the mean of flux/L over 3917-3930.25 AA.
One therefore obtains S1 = 0.35 mag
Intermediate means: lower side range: 9.49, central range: 7.39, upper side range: 11.4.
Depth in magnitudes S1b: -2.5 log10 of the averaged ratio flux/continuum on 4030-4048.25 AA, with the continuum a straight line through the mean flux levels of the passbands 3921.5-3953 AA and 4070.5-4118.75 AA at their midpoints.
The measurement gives -0.116 mag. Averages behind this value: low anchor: 6.55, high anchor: 17.5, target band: 15.1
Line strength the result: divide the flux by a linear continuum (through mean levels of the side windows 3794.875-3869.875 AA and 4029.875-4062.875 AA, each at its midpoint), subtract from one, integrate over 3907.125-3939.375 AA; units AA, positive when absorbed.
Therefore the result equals 9.6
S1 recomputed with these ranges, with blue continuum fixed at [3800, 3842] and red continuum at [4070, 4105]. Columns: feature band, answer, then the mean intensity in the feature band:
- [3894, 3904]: 0.038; 9.77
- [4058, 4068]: 0.155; 14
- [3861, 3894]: -0.055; 9.81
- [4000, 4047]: -0.101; 16.1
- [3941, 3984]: 0.378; 8.81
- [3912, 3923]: -0.034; 11.1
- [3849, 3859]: 0.052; 8.07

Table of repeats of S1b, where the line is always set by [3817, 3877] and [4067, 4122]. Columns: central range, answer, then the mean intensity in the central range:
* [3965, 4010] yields 0.079 mag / 12.2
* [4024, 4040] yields -0.135 mag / 16.8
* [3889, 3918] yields -0.150 mag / 11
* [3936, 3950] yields 0.455 mag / 7.39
